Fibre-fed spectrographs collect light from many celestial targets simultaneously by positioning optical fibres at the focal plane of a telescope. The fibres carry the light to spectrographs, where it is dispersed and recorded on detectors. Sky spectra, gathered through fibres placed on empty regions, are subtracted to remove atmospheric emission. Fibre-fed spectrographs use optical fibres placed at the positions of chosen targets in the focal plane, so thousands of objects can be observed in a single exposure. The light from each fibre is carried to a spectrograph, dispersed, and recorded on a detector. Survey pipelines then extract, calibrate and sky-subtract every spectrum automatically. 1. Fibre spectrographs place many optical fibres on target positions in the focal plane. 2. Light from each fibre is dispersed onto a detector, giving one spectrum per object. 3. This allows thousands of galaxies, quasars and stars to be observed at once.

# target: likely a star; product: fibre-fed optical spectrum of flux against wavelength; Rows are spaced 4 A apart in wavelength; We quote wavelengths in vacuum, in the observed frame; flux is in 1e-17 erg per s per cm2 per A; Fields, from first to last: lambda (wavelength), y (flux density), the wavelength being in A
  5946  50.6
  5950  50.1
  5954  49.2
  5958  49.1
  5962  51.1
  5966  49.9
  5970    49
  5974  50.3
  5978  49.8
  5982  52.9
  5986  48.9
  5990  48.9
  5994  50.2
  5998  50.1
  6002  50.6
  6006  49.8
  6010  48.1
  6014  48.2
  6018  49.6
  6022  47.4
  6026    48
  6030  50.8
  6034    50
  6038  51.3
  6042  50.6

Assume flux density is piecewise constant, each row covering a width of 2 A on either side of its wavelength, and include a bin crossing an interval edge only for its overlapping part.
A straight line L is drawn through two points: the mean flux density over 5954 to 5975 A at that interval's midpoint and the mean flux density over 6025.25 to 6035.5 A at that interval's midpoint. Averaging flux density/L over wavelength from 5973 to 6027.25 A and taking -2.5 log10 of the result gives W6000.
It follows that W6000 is 0.01 mag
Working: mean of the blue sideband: 49.8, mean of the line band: 49.5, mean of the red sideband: 49.8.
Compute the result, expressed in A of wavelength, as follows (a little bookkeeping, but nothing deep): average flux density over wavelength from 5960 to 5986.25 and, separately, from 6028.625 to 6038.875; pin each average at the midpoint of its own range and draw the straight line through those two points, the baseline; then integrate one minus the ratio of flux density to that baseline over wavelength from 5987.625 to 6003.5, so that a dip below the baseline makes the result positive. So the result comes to 0.18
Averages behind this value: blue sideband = 50.4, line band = 49.9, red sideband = 50.6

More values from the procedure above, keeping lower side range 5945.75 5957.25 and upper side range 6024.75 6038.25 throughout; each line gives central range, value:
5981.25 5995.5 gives -0.04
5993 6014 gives 0.13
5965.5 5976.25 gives 0.02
